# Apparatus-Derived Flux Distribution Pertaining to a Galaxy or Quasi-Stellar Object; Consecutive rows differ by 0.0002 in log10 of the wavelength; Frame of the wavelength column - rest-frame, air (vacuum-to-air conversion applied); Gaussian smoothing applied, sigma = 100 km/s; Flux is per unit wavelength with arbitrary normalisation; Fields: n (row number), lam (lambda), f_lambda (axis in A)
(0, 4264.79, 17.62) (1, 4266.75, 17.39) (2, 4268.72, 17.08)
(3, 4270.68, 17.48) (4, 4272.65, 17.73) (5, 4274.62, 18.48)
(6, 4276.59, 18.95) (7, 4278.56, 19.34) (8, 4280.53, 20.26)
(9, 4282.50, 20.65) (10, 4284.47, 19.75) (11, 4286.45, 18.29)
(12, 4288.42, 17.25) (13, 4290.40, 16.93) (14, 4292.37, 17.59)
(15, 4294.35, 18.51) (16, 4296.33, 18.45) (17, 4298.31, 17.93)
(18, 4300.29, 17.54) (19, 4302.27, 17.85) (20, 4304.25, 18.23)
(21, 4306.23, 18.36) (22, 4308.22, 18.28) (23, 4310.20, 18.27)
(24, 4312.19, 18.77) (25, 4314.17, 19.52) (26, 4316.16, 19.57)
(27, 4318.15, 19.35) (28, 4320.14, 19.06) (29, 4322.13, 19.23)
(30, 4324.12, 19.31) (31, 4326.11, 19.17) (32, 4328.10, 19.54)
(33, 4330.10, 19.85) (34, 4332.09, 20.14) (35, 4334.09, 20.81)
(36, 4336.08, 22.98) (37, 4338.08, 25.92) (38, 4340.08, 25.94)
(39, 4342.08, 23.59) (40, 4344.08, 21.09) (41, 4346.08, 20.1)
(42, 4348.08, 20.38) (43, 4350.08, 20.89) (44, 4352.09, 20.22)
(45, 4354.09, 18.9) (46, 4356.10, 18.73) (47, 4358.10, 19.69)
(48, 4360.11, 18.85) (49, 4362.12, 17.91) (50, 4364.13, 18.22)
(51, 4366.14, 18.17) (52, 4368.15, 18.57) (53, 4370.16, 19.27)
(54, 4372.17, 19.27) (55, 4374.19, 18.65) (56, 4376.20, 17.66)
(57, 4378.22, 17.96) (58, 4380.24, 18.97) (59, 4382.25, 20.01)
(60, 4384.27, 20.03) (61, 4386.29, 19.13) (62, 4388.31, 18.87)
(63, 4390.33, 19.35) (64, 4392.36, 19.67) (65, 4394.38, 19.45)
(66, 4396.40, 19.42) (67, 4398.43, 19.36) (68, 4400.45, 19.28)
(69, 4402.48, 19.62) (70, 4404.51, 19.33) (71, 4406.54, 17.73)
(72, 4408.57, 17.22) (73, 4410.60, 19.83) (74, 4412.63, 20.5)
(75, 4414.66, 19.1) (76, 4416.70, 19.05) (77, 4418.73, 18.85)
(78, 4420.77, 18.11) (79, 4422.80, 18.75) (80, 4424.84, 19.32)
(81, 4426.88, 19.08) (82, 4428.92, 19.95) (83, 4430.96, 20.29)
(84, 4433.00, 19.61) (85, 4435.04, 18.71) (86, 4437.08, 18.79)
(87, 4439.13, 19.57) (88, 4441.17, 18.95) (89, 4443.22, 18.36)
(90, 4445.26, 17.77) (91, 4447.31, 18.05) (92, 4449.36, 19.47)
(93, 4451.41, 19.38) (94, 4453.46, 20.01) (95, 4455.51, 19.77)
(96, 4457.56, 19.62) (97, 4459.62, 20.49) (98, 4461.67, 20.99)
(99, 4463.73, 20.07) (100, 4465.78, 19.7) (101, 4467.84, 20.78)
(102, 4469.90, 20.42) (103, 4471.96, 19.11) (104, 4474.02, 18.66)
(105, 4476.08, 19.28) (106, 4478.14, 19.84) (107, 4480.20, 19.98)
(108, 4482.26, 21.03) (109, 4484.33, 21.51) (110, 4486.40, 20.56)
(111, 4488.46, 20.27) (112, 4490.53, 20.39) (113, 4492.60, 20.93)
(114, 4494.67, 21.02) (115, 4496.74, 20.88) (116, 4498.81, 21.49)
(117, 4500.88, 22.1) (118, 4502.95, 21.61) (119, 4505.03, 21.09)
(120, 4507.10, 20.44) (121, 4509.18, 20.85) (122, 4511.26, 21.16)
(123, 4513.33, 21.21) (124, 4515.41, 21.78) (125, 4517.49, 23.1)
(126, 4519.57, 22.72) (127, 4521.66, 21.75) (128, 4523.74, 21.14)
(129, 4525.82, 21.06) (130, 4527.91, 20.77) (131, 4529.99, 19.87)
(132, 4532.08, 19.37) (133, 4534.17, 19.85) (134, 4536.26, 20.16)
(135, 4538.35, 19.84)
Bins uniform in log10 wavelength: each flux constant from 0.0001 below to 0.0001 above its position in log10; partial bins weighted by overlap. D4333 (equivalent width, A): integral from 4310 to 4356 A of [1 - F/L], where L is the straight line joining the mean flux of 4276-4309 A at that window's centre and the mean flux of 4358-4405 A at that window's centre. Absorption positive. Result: -4.5 A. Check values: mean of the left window 18.5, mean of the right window 19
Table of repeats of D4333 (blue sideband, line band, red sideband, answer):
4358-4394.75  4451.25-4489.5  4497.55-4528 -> 1.1 A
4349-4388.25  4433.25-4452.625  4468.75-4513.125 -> 1.1 A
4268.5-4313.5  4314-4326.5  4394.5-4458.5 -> -0.5 A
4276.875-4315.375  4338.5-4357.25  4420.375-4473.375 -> -2.4 A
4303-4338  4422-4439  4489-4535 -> 0.9 A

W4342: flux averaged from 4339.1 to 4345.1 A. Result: 23.5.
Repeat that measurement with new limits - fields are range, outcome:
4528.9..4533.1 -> 19.6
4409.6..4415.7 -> 19.8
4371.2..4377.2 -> 18.5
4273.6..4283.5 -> 19.5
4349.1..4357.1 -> 19.7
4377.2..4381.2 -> 18.4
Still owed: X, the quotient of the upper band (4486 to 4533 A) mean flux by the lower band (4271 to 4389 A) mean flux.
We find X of 1.09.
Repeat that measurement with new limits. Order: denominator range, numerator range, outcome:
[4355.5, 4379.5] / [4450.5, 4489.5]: 1.08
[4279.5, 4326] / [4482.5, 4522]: 1.14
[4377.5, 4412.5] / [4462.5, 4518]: 1.08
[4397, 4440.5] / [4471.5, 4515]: 1.08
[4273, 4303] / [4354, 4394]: 1.02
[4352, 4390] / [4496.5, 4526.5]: 1.14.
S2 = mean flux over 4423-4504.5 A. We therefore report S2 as 19.9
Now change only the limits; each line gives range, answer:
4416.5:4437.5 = 19.2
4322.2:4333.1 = 19.6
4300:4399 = 19.6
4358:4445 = 19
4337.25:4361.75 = 21.1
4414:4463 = 19.3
